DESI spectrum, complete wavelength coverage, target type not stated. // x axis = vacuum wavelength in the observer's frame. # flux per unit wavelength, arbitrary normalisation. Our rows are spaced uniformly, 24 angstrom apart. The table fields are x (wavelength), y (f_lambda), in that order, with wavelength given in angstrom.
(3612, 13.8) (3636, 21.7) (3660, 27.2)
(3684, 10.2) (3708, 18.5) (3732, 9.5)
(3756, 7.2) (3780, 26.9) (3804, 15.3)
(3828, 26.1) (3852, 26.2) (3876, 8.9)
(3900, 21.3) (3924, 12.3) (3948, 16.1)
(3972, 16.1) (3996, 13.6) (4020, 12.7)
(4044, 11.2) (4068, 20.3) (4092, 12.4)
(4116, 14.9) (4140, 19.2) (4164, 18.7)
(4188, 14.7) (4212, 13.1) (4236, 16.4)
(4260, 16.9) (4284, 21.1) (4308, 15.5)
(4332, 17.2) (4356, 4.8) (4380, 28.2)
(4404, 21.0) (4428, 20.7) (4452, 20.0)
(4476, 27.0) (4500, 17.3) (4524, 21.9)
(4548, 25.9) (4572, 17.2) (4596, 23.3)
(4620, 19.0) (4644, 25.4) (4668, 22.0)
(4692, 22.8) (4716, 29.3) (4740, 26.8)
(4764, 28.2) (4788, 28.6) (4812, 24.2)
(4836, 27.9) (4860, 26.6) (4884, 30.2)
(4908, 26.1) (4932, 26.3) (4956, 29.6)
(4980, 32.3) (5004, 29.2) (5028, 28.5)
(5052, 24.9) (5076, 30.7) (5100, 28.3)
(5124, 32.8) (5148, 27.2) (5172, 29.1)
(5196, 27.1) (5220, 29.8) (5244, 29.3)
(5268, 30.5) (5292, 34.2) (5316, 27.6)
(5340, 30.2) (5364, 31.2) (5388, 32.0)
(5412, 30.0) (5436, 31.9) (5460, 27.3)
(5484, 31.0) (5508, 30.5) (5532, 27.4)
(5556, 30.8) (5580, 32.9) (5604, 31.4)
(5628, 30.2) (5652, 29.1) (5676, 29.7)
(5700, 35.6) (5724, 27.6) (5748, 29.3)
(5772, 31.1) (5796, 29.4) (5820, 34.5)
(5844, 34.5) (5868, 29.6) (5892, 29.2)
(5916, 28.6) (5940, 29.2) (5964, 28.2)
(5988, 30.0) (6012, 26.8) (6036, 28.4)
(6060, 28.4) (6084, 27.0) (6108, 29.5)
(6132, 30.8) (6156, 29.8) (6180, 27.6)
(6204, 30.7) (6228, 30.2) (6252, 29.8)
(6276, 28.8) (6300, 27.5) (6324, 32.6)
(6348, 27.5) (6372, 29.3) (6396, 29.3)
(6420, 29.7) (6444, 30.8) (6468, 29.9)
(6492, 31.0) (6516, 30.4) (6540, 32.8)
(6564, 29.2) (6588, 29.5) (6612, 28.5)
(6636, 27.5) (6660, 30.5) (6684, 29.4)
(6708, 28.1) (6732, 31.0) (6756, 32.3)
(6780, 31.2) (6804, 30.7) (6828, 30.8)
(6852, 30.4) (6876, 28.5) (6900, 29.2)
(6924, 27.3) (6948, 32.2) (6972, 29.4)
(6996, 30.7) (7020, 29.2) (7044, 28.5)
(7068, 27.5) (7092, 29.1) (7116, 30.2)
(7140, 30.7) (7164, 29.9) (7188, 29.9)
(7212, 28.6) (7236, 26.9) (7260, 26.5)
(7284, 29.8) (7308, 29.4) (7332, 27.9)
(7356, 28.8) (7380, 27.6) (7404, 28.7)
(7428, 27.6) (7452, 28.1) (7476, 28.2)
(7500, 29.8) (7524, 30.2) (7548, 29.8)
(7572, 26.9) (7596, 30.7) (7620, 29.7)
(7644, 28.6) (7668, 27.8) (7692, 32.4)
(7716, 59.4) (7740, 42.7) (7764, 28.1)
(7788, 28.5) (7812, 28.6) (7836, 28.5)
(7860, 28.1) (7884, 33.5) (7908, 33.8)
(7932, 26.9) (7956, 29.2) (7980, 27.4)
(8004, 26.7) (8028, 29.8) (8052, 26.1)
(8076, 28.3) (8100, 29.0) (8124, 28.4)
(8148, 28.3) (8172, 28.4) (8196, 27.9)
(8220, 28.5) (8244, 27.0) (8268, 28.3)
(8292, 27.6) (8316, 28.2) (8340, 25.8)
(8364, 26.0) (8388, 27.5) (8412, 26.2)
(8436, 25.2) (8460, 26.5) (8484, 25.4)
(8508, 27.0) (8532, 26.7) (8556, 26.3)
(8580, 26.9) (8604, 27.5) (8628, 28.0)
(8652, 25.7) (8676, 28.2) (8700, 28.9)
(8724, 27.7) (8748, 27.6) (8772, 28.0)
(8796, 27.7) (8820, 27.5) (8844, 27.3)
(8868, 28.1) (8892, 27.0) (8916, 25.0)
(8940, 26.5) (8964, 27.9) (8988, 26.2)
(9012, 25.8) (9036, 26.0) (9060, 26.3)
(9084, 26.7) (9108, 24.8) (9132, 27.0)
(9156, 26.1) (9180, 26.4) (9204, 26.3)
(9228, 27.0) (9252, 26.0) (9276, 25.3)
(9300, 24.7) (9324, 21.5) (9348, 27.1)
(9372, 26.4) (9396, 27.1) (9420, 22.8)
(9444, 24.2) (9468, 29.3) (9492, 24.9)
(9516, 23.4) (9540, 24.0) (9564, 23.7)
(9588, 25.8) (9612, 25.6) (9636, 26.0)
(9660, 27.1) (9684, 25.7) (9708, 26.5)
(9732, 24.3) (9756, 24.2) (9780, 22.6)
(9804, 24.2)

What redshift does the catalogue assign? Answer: 0.17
